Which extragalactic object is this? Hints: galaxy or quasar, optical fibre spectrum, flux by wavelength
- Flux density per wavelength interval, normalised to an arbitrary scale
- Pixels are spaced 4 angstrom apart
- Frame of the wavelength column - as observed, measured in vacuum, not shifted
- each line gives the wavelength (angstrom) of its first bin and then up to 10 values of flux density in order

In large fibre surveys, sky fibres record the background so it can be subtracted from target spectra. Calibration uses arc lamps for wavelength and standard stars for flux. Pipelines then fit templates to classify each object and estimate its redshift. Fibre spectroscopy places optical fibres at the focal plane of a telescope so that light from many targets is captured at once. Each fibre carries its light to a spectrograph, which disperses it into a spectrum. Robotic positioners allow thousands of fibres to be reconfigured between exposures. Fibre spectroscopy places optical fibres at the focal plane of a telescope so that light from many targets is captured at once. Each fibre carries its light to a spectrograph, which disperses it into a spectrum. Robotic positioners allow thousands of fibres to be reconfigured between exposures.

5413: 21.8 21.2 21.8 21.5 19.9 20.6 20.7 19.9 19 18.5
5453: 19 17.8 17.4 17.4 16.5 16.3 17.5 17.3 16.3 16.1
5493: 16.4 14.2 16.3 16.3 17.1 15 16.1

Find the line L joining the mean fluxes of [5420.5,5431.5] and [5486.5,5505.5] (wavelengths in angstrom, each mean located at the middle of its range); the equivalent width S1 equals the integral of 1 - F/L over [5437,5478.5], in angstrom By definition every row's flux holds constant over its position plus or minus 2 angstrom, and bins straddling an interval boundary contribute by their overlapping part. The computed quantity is 1.3 angstrom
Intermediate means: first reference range 20.9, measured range 18.1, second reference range 15.8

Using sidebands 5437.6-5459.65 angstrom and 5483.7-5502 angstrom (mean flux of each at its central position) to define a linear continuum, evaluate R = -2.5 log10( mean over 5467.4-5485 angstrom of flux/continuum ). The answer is 0.01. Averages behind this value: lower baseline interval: 18.9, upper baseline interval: 15.8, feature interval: 16.8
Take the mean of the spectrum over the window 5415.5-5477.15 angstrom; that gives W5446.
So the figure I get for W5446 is 19.1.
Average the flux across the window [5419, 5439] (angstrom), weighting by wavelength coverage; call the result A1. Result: 20.9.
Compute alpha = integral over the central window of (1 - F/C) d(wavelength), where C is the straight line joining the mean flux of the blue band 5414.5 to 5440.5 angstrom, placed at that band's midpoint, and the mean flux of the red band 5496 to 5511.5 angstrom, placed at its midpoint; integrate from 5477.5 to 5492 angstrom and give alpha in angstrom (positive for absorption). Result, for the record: 0.5 angstrom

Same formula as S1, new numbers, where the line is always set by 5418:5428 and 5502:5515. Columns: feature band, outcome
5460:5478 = 1.6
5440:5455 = 0.7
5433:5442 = 0.1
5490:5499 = 0.9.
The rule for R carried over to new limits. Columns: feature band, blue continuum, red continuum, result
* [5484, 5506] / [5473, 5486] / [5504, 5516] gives 0.043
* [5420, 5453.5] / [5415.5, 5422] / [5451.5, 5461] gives -0.012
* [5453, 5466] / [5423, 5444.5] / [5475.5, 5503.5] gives 0.044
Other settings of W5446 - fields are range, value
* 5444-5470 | 18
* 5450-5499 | 16.9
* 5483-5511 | 16.1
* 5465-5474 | 16.6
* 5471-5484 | 17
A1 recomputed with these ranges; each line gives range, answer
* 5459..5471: 17.1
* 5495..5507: 15.6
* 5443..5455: 18.8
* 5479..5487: 16.8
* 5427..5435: 20.2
